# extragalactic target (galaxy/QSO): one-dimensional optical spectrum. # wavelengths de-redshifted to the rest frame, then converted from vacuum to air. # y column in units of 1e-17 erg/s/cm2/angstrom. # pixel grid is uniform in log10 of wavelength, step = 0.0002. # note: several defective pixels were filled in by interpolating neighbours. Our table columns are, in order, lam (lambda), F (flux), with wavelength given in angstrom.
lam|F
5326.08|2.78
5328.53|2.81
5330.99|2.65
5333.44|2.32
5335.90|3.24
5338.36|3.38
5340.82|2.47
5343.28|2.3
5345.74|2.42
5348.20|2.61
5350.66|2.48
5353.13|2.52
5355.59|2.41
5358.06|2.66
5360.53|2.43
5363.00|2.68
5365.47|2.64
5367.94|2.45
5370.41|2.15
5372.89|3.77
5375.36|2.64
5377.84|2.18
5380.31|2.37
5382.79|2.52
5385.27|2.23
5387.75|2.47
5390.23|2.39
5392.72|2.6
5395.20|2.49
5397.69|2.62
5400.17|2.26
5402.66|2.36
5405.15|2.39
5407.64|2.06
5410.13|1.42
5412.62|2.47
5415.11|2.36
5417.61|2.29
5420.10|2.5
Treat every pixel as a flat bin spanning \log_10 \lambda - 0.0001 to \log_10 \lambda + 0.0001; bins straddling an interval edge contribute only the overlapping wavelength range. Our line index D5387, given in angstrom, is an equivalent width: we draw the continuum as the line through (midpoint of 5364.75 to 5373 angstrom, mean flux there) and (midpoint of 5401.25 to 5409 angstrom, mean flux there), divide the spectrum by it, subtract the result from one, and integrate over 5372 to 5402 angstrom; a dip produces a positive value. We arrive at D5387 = -1.1 angstrom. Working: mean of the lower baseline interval 2.62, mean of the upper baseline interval 2.26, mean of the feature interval 2.53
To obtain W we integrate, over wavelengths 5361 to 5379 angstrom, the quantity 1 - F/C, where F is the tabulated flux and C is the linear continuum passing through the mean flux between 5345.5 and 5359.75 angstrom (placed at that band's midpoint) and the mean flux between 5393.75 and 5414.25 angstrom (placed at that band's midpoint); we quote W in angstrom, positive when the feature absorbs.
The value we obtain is -1.5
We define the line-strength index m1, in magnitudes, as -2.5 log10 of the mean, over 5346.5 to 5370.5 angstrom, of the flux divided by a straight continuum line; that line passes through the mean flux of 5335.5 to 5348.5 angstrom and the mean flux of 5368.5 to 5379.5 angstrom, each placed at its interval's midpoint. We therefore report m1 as 0.07 mag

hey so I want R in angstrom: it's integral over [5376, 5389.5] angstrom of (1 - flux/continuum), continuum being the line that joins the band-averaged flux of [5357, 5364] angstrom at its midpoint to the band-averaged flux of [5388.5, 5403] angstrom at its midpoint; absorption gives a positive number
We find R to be 0.7 angstrom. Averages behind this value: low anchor 2.58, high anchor 2.46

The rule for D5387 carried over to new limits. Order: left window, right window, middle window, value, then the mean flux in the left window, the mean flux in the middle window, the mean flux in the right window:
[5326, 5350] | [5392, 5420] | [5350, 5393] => -0.6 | 2.69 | 2.53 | 2.3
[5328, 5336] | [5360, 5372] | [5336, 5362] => 0.0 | 2.68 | 2.6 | 2.51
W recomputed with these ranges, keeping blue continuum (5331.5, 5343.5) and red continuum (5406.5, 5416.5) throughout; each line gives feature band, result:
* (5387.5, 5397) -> -1.0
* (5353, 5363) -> 0.2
